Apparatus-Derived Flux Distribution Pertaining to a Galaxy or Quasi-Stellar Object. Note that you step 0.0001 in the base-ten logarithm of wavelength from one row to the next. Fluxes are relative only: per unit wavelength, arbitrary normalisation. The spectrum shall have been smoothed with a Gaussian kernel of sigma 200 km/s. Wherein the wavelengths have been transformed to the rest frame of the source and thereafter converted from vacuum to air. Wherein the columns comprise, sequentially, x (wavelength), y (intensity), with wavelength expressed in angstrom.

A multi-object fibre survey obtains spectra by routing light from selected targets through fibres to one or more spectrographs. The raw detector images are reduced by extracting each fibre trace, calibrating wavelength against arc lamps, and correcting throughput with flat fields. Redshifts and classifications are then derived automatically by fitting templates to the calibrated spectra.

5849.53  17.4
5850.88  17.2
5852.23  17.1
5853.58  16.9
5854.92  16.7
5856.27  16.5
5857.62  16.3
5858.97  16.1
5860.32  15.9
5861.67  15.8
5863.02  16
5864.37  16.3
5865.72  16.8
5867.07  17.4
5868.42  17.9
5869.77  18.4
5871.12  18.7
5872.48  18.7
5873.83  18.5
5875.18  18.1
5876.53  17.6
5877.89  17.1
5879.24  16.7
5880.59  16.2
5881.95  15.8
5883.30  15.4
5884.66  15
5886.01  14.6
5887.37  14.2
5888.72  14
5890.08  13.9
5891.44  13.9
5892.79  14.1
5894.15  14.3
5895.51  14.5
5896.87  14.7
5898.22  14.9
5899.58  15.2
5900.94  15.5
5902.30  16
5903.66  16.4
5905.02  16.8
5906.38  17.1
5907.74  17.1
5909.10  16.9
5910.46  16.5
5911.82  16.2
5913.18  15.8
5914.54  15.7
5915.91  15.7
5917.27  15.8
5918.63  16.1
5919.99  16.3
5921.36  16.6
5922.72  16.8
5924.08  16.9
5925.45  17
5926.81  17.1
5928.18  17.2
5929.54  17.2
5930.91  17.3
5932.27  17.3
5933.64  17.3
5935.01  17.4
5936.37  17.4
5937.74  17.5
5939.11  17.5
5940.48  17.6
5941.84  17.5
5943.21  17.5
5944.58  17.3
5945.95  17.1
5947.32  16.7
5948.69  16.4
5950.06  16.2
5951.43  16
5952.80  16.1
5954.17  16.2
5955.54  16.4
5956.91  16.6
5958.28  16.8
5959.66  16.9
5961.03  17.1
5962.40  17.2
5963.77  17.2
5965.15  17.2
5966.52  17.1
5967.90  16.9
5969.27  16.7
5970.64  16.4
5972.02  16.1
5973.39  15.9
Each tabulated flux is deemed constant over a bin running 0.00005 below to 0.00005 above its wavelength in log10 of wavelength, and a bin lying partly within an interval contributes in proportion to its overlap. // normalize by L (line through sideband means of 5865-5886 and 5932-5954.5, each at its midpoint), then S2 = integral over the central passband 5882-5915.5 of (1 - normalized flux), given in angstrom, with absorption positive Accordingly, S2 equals 3.4 angstrom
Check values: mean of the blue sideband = 17.1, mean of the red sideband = 17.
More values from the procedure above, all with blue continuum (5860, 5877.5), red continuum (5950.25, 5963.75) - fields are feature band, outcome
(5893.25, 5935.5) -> 1.7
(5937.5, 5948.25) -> -0.4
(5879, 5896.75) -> 2.6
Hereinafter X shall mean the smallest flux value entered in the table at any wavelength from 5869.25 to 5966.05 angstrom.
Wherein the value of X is 13.9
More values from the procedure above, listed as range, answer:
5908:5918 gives 15.7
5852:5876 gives 15.8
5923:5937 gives 16.9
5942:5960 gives 16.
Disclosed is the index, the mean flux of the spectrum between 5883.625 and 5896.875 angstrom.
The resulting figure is 14.3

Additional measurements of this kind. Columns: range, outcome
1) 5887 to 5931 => 15.9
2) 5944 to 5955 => 16.5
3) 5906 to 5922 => 16.3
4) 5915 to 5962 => 16.8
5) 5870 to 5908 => 15.9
